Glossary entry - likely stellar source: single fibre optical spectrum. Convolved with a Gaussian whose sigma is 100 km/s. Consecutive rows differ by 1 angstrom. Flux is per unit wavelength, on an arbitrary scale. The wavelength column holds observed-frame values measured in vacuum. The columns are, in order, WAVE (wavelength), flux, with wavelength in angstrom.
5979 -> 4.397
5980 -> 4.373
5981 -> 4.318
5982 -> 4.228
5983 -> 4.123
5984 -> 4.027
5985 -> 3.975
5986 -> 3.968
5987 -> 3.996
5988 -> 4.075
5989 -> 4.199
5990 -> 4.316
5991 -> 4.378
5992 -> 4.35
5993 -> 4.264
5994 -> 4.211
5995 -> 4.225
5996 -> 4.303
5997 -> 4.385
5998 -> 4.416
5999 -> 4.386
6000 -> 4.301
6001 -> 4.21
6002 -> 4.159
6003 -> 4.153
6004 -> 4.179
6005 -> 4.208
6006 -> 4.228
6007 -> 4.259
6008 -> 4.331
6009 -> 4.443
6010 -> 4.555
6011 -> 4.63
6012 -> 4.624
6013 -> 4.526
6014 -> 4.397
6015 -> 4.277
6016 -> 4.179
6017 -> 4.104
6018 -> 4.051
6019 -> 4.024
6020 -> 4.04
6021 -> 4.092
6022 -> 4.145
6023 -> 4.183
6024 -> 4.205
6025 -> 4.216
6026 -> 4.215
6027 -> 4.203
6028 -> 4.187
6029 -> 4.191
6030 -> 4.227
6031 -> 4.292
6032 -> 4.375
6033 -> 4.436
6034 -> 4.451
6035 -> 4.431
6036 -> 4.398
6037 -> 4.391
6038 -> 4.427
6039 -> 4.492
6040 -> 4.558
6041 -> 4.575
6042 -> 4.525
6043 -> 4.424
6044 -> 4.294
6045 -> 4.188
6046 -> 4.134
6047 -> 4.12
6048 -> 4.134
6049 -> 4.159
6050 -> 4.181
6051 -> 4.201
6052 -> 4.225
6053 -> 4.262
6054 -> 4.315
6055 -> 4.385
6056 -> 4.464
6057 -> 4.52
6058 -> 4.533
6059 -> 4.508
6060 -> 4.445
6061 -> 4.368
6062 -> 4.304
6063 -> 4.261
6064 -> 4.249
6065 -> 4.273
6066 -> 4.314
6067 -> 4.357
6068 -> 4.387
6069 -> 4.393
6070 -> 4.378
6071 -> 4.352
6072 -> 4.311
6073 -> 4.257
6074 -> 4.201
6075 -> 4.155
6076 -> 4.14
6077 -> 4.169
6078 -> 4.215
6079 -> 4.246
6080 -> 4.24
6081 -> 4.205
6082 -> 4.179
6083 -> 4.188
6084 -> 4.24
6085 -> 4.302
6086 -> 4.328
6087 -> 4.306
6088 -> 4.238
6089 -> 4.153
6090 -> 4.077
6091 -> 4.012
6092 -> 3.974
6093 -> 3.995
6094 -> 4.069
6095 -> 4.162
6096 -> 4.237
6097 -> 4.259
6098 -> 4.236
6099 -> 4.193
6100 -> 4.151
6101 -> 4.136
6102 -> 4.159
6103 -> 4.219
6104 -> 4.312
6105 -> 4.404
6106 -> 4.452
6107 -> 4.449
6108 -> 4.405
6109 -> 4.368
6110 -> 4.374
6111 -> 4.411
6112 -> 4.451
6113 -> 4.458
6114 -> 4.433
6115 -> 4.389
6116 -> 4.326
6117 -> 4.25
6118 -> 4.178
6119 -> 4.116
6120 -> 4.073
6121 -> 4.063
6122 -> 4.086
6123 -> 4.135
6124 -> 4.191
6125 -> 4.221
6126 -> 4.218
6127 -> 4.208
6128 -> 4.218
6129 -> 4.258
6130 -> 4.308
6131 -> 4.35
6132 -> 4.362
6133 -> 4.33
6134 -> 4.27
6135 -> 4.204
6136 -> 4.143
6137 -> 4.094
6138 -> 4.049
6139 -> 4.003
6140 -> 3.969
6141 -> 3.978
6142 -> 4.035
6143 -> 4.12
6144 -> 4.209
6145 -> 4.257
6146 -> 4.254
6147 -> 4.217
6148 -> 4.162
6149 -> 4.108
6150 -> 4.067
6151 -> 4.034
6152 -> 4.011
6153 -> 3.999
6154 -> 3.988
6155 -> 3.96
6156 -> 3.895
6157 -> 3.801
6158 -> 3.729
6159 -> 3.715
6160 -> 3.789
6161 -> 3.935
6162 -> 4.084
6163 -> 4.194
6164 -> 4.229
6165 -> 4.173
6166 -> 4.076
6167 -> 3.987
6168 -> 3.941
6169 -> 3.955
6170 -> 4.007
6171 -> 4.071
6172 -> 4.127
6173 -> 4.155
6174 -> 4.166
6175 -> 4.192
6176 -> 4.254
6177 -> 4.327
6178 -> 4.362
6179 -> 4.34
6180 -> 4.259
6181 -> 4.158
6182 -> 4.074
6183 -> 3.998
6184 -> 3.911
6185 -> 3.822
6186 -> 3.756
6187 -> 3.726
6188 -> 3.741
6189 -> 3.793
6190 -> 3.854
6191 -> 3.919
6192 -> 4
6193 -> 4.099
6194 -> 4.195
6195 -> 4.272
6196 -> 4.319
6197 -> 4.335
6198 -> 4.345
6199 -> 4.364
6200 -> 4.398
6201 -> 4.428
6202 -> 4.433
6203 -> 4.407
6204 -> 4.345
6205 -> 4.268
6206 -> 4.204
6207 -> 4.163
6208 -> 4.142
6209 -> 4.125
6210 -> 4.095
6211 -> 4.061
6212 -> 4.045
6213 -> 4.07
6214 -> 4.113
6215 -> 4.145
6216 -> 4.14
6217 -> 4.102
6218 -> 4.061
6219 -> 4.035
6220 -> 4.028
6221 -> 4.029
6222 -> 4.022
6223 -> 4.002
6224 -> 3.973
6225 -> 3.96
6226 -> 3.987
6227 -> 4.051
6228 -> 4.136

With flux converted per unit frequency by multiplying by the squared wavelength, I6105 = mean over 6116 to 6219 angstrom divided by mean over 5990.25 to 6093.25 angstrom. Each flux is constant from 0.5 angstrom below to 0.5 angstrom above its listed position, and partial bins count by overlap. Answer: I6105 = 1.00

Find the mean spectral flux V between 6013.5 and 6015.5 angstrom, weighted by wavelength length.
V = 4.34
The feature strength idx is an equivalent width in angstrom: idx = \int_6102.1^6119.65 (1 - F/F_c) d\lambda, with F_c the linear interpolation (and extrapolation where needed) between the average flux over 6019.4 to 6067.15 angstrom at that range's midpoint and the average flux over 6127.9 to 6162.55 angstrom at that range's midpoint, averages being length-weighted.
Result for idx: -0.8 angstrom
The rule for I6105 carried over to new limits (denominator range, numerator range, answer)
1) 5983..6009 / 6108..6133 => 1.05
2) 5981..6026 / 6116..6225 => 1.02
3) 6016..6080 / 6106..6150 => 1.01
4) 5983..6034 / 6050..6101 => 1.02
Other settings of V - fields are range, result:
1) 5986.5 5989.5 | 4.09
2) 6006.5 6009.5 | 4.34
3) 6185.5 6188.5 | 3.74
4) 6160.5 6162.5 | 4.01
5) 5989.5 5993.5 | 4.33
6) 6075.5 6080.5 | 4.2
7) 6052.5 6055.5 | 4.32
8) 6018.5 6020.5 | 4.03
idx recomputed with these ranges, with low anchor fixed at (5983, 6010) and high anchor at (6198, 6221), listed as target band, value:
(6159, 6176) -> 0.5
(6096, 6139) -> -0.5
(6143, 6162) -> 0.9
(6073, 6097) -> 0.2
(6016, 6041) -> -0.2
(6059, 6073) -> -0.4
